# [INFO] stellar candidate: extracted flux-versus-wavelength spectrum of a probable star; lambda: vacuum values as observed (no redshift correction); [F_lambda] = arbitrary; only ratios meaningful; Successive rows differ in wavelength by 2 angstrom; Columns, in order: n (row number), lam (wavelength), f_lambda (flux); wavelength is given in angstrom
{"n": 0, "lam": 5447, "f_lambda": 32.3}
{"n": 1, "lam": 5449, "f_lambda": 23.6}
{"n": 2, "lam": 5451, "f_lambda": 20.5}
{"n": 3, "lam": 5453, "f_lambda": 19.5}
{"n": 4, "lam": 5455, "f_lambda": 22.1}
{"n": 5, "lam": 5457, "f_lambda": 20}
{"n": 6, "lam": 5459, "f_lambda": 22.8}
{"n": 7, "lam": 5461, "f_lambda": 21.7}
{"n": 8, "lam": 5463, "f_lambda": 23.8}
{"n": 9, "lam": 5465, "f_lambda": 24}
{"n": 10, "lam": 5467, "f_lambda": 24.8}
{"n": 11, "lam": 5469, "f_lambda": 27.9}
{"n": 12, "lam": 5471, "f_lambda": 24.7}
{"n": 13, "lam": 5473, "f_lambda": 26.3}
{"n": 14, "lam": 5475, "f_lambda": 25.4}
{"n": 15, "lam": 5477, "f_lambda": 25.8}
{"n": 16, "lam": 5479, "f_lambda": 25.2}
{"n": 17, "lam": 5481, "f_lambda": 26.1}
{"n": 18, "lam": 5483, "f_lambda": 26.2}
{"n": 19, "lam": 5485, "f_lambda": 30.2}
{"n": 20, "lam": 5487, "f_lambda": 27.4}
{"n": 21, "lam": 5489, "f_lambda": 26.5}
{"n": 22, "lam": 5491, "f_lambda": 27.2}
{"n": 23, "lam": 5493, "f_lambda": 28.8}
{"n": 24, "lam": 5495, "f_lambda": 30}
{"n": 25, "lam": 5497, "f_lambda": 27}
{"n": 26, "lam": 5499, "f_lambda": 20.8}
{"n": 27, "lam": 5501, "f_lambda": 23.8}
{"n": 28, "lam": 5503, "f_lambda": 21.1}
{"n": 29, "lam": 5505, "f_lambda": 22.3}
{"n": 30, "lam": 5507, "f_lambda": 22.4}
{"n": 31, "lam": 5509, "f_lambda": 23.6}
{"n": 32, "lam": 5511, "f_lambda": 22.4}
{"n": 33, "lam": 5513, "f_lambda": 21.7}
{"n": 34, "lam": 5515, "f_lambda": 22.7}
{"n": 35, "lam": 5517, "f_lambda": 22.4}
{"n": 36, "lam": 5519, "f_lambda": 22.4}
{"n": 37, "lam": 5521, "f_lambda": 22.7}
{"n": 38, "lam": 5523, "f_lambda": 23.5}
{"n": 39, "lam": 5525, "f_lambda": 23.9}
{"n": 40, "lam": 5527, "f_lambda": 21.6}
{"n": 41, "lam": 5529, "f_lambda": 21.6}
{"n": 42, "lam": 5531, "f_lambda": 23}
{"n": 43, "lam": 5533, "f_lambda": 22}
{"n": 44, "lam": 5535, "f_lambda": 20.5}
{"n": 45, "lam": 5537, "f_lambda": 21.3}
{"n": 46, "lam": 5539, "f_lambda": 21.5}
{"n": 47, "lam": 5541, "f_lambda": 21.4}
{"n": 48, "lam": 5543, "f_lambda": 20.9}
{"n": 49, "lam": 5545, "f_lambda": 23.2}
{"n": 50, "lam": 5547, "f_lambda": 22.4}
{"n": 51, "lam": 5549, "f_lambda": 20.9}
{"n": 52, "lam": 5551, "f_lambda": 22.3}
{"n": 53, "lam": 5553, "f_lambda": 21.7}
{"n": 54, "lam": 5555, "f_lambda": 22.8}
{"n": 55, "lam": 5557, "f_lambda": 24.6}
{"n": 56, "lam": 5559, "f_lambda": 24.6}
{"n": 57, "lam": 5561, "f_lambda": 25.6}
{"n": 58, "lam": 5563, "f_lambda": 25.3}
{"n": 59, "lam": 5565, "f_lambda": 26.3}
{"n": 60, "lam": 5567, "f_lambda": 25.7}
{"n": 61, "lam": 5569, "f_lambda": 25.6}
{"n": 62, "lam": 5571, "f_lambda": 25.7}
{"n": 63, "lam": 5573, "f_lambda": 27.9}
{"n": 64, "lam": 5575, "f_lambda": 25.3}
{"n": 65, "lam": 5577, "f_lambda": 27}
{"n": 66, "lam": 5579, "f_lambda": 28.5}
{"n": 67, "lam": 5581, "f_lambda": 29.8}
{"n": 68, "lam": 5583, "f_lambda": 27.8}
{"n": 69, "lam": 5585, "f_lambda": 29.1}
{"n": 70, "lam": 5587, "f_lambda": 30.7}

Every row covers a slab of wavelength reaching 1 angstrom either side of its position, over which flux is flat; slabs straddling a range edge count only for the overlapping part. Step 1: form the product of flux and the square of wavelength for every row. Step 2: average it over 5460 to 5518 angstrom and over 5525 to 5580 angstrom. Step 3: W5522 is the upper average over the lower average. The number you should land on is 0.97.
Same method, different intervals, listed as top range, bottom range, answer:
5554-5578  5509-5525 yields 1.15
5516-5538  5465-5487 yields 0.87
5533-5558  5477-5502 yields 0.84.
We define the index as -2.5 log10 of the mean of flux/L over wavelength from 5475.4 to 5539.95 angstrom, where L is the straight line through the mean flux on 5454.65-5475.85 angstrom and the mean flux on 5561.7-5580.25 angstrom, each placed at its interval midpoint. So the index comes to 0.04 mag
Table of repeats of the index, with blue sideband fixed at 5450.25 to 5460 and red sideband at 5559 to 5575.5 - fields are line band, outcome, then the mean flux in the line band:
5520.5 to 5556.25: 0.117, 22.1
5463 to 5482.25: -0.172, 25.5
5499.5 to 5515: 0.039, 22.4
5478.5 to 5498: -0.222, 27.5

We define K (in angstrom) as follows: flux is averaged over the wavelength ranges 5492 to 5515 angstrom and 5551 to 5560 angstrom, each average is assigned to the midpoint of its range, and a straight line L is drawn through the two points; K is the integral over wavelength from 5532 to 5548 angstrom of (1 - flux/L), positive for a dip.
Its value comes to 1.25 angstrom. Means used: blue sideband 23.9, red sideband 23.3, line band 21.6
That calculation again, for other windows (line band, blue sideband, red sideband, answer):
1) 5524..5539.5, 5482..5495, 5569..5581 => 3.11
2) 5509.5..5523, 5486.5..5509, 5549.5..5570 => 1.28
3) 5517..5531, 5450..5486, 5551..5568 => 1.00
